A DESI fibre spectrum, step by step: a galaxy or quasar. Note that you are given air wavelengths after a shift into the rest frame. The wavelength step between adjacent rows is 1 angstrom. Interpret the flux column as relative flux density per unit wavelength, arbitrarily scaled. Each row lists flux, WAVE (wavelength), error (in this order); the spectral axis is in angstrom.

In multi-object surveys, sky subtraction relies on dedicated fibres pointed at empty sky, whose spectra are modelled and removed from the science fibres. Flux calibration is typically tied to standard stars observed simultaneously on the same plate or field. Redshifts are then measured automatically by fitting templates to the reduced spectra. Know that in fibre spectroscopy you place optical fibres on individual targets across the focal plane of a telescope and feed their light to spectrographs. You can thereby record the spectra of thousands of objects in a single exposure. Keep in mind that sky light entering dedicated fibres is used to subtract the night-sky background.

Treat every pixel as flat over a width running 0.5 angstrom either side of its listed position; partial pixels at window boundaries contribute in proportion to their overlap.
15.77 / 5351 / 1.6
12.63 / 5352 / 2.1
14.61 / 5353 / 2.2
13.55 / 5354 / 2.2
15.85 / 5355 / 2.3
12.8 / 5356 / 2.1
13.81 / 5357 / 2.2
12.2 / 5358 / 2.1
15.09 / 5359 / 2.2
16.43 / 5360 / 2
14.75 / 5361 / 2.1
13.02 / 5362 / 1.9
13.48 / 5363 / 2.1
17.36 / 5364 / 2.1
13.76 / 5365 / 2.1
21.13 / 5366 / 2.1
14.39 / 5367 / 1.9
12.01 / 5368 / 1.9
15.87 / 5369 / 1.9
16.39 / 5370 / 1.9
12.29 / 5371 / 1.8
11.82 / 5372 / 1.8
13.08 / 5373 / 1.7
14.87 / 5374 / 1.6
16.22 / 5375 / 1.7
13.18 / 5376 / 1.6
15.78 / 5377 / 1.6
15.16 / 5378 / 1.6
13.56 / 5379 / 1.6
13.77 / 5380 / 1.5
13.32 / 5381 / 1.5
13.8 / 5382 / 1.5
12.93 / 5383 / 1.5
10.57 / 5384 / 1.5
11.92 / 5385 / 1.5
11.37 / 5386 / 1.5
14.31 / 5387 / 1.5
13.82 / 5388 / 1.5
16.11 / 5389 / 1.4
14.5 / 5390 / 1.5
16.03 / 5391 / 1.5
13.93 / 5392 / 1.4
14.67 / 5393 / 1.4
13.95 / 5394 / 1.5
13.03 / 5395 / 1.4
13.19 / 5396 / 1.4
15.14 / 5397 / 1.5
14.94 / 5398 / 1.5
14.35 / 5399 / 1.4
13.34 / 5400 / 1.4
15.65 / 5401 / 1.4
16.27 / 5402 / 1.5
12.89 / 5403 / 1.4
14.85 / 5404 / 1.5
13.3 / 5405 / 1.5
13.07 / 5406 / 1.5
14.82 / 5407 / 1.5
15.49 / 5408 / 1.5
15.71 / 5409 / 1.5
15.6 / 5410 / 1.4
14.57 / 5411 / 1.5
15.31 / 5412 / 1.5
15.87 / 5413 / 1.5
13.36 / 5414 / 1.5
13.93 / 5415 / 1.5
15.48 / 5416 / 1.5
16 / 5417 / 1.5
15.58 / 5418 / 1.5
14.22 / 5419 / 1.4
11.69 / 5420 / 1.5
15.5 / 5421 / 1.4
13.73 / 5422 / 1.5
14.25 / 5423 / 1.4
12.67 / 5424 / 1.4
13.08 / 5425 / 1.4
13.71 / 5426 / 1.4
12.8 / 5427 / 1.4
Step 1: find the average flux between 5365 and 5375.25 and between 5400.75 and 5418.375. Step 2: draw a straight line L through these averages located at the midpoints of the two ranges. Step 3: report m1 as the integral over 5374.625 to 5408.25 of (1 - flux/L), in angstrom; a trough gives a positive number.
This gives 1.6 angstrom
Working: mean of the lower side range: 14.7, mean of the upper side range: 14.9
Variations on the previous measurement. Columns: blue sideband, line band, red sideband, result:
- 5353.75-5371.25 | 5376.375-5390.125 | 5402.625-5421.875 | 0.99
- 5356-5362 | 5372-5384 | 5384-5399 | 0.13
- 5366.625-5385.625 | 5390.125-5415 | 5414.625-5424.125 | -0.75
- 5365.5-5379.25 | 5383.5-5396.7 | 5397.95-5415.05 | 0.91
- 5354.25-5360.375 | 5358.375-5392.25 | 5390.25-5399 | 0.08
